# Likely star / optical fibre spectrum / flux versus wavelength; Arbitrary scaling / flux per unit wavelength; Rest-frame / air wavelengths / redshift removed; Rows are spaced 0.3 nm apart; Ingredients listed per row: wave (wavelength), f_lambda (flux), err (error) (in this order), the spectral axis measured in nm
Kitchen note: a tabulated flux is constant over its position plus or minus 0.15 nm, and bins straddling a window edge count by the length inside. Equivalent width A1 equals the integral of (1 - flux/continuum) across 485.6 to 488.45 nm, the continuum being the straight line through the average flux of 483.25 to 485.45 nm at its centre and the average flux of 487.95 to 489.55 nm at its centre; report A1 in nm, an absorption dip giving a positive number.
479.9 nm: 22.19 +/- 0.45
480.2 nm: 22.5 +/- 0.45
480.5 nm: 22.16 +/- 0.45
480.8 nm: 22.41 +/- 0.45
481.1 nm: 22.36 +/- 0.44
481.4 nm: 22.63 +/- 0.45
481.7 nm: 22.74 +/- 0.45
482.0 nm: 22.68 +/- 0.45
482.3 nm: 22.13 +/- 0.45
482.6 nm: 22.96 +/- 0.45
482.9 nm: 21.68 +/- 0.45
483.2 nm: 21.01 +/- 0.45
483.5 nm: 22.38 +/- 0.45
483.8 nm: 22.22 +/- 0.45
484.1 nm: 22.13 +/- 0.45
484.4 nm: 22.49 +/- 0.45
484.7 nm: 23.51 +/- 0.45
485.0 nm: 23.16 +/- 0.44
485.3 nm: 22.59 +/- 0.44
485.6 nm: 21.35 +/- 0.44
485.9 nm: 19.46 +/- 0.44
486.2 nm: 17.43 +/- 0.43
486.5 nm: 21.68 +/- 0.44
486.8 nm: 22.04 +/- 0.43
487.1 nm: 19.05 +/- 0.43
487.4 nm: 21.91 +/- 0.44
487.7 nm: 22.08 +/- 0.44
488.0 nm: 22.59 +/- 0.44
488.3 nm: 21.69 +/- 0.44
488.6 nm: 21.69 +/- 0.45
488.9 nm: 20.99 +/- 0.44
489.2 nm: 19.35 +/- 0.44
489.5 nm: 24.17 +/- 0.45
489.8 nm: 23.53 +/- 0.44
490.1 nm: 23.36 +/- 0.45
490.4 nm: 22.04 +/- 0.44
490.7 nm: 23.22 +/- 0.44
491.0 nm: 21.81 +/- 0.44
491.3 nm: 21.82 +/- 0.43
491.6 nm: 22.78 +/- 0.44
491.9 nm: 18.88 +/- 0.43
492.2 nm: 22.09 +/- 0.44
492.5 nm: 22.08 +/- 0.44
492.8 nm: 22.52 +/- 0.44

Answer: 0.13 nm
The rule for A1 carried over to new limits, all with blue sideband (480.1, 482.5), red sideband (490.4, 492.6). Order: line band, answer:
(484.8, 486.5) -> 0.095 nm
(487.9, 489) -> 0.014 nm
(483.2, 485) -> -0.015 nm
